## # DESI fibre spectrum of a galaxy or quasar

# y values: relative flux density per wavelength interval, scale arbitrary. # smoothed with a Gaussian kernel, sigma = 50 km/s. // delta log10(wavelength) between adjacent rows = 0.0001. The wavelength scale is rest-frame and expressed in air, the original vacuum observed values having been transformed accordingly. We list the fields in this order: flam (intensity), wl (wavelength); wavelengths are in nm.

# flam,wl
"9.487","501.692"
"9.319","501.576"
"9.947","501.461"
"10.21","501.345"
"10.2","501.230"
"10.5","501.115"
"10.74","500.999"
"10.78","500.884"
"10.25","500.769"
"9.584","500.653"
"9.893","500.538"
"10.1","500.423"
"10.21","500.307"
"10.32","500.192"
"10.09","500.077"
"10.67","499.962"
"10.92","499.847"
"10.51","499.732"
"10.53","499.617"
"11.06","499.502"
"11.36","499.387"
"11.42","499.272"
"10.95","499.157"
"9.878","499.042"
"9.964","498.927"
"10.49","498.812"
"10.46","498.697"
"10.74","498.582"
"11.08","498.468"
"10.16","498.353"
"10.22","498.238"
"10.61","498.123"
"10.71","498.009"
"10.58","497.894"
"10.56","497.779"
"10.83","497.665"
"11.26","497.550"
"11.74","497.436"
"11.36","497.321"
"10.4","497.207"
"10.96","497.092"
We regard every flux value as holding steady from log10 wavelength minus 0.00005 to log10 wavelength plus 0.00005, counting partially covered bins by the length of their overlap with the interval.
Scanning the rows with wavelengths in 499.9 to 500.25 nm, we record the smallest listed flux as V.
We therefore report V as 10.09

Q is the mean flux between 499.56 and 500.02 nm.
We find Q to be 10.7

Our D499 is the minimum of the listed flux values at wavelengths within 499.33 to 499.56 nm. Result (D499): 11.06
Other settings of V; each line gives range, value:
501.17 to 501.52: 9.947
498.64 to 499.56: 9.878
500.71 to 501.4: 10.2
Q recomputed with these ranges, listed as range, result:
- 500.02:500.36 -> 10.2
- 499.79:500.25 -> 10.5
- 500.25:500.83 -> 10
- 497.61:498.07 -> 10.7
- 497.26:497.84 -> 11.1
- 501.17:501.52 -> 10.1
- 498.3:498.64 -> 10.7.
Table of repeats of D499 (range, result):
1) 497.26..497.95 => 10.56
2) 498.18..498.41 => 10.16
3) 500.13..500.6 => 9.893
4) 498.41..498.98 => 9.964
